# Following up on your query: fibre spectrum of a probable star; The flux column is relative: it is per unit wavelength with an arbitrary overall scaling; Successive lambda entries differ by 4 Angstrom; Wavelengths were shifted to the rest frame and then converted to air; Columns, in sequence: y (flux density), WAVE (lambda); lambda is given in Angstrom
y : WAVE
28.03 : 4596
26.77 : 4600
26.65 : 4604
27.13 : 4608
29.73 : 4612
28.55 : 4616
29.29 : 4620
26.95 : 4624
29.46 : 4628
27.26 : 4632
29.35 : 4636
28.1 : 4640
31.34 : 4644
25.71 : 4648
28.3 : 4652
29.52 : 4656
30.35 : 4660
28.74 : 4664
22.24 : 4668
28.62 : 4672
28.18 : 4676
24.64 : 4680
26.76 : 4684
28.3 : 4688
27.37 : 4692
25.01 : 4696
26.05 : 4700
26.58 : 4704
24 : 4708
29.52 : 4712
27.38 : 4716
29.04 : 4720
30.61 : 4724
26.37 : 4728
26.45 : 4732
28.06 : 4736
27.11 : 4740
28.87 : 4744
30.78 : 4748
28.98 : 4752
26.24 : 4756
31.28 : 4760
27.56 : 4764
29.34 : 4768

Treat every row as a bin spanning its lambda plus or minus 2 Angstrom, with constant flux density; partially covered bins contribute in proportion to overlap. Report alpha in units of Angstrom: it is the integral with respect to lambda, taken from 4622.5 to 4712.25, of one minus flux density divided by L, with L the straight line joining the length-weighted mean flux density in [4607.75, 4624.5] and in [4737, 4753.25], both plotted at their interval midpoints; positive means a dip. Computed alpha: 3.9 Angstrom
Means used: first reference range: 28.6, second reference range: 28.9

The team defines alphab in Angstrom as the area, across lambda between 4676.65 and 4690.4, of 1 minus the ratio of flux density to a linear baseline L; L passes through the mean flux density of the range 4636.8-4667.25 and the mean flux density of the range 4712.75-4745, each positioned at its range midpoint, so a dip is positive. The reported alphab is 0.79 Angstrom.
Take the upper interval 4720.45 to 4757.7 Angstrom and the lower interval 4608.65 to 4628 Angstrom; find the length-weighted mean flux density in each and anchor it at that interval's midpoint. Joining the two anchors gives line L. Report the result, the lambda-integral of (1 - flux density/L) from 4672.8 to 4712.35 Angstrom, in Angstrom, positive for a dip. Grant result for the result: 2.49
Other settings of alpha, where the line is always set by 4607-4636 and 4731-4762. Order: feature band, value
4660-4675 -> 0.70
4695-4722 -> 1.56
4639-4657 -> -0.06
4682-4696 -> 0.67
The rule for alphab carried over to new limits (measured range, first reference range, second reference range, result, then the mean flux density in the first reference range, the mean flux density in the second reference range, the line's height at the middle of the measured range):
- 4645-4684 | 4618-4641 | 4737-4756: 1.42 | 28.4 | 28.6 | 28.5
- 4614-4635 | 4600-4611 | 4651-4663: -0.28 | 27.1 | 29.4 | 28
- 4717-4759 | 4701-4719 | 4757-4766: -0.32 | 26.9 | 29.1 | 28.1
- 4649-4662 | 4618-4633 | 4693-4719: -0.68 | 28.3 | 26.6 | 27.7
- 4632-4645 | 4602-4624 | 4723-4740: -0.49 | 28.1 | 27.6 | 28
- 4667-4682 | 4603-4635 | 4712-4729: 1.19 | 28.2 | 28.6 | 28.4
